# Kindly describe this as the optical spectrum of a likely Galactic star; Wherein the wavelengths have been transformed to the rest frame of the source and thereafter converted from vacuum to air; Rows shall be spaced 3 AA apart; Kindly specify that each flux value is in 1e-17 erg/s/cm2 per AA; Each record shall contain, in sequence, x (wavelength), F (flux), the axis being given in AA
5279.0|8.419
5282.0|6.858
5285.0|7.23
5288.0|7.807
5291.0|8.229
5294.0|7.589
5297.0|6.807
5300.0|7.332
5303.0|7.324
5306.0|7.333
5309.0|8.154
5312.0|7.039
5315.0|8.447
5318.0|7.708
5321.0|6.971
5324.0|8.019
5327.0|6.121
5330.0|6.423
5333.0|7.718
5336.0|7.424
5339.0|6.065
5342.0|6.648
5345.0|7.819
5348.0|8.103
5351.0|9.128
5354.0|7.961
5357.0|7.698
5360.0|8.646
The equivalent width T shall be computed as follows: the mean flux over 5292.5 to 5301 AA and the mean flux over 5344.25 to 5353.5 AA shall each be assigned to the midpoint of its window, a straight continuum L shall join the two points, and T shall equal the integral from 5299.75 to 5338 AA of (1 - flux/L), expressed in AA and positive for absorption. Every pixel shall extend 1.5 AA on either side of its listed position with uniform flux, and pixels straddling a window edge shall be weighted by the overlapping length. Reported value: 1.6 AA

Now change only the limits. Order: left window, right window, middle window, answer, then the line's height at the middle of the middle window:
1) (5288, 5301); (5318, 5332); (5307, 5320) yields -1.1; 7.2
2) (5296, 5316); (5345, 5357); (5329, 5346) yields 2.1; 8.01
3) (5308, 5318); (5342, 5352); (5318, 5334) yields 1.7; 7.92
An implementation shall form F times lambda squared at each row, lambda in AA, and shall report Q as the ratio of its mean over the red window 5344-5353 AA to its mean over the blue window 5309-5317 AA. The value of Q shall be 1.1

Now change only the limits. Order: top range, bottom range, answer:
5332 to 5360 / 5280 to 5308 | 1.05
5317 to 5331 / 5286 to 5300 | 0.94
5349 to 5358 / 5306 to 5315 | 1.09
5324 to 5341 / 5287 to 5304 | 0.93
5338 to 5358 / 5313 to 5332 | 1.06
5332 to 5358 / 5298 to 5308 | 1.05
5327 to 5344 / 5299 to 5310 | 0.92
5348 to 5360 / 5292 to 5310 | 1.14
